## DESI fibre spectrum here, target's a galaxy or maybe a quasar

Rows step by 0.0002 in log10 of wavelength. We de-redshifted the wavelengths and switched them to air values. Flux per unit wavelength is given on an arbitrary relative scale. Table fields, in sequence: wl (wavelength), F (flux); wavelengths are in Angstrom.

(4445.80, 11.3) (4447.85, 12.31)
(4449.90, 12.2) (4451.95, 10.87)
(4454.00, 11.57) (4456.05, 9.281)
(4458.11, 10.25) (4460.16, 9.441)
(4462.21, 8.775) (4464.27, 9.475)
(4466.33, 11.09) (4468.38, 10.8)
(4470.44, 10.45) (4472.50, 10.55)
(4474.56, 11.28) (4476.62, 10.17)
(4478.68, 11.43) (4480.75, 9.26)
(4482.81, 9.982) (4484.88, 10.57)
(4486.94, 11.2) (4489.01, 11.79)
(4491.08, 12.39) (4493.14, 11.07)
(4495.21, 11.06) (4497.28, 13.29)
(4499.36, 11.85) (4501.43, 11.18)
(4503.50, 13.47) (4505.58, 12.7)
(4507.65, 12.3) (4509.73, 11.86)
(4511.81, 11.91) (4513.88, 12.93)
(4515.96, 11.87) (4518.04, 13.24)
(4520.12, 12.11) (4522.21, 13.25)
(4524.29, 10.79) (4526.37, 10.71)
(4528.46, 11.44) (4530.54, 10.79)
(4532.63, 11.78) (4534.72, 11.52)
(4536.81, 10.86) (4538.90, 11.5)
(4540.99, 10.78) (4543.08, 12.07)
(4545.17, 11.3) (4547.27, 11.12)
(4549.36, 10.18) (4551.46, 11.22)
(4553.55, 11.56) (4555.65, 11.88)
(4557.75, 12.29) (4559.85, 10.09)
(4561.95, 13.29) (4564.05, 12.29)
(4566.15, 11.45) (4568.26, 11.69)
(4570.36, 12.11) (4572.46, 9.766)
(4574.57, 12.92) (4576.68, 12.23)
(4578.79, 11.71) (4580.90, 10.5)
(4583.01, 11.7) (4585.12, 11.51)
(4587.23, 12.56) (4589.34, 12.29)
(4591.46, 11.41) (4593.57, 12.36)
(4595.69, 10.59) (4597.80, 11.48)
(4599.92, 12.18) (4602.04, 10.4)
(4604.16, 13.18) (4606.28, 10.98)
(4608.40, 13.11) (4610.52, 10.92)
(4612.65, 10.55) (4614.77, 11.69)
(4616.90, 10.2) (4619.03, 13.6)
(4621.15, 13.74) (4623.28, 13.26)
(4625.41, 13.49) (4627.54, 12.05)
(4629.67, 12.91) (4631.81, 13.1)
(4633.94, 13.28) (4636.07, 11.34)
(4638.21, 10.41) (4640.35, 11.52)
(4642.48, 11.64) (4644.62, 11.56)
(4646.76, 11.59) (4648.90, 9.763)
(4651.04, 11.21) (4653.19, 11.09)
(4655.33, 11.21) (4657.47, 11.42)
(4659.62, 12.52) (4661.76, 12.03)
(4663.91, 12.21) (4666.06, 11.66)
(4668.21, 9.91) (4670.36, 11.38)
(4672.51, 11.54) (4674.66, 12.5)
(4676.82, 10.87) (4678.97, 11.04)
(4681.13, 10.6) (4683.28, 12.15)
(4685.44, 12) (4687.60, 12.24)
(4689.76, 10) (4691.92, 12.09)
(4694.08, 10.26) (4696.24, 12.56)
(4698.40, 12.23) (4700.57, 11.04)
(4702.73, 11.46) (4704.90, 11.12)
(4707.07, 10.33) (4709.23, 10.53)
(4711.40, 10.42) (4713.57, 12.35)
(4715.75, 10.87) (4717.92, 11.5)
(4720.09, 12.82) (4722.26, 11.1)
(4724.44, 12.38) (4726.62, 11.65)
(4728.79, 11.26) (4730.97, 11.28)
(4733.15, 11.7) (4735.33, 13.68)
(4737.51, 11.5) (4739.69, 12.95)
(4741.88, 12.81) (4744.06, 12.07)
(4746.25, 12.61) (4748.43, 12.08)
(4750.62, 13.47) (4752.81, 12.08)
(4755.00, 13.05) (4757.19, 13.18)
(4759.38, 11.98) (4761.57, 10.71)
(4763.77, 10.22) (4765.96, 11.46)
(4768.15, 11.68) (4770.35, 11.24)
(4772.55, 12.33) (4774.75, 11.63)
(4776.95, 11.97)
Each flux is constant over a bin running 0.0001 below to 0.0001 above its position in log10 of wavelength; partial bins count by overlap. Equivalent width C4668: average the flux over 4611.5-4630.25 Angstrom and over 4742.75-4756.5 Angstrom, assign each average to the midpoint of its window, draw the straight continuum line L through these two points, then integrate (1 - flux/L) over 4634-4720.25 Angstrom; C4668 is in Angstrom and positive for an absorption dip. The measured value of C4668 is 7.48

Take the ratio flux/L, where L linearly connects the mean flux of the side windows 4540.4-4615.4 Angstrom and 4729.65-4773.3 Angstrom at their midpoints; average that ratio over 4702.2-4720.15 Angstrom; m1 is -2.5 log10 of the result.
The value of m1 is 0.08 mag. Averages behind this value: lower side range 11.6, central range 11.2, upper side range 12.1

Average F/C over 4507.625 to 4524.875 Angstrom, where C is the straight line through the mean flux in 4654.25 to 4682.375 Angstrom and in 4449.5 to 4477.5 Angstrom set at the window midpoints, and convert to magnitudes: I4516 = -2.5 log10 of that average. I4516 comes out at -0.152 mag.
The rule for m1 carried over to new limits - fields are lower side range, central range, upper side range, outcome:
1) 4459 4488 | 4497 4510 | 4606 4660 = -0.16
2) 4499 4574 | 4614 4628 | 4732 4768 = -0.06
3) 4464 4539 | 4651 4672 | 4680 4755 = 0.02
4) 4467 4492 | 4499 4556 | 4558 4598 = -0.04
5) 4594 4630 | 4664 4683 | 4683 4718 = 0.02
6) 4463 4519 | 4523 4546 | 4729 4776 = 0.03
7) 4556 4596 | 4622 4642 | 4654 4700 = -0.07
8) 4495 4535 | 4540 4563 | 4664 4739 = 0.05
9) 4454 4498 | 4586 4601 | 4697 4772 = -0.06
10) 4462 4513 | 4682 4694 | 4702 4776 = 0.01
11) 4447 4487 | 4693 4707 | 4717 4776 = 0.04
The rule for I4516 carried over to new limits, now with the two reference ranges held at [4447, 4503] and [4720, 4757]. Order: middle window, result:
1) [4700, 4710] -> 0.11 mag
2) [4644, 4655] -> 0.07 mag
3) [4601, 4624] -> -0.03 mag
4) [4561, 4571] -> -0.07 mag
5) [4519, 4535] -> -0.04 mag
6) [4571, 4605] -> -0.02 mag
